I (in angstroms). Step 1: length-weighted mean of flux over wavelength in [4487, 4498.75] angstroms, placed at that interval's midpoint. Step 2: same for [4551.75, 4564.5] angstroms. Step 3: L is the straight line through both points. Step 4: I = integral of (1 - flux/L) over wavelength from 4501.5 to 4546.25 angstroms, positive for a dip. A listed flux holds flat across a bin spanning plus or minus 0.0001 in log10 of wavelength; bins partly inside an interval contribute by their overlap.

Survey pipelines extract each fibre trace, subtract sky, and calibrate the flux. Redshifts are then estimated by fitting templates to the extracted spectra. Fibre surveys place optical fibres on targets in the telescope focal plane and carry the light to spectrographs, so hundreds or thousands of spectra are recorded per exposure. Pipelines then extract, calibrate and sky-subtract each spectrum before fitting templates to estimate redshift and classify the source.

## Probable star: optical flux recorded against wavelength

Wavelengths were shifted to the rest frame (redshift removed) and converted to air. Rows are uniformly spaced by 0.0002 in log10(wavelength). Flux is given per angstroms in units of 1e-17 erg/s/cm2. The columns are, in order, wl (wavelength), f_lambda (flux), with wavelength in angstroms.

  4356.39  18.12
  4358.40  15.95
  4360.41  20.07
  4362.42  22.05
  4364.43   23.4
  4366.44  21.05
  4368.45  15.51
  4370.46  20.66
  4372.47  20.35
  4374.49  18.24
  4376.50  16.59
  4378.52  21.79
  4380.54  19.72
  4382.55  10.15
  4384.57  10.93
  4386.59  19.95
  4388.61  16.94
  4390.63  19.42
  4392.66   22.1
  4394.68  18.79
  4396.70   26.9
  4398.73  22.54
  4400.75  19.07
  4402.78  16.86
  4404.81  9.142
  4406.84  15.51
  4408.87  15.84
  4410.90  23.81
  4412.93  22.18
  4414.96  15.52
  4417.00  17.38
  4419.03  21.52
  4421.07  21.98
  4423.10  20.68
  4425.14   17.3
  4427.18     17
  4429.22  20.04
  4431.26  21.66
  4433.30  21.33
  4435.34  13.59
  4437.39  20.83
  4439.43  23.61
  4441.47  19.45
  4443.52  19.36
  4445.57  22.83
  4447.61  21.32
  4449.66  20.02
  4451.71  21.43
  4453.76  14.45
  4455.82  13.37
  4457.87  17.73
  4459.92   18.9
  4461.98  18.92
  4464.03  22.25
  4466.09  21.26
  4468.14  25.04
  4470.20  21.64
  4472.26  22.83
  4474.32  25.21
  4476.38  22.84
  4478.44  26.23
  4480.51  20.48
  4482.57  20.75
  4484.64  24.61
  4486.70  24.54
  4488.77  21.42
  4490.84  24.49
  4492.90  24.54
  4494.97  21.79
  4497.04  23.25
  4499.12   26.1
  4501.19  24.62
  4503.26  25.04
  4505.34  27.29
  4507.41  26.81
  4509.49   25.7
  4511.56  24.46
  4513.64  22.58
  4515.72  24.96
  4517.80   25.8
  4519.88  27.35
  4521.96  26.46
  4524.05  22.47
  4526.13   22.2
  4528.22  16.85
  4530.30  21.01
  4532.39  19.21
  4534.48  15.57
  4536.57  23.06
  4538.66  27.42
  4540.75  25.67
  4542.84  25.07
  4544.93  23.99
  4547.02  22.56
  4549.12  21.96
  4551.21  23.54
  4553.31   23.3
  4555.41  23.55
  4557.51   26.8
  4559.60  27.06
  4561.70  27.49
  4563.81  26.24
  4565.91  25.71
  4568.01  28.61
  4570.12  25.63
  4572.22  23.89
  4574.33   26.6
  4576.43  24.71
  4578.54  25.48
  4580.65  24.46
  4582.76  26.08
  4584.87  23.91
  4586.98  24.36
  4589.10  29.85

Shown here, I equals 1.2 angstroms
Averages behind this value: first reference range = 23.3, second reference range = 25.6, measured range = 23.8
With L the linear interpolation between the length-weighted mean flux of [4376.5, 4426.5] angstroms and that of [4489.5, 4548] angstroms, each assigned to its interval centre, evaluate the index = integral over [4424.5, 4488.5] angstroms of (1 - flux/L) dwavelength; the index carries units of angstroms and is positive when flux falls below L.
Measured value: 0.97 angstroms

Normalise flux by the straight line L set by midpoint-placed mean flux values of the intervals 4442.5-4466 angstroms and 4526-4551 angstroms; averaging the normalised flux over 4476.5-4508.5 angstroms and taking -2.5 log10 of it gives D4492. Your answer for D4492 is -0.17 mag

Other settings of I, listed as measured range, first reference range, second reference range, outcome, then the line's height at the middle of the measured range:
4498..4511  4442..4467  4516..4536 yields -2.9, 21.2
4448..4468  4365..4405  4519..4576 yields 1.9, 21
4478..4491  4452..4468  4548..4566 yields -1.7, 20.3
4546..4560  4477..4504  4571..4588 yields 0.3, 24.6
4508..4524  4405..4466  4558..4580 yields -1.2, 23.4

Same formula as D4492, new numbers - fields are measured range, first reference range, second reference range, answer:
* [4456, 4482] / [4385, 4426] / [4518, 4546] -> -0.03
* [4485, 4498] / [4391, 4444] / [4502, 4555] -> -0.06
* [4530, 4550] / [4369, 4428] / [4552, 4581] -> 0.09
